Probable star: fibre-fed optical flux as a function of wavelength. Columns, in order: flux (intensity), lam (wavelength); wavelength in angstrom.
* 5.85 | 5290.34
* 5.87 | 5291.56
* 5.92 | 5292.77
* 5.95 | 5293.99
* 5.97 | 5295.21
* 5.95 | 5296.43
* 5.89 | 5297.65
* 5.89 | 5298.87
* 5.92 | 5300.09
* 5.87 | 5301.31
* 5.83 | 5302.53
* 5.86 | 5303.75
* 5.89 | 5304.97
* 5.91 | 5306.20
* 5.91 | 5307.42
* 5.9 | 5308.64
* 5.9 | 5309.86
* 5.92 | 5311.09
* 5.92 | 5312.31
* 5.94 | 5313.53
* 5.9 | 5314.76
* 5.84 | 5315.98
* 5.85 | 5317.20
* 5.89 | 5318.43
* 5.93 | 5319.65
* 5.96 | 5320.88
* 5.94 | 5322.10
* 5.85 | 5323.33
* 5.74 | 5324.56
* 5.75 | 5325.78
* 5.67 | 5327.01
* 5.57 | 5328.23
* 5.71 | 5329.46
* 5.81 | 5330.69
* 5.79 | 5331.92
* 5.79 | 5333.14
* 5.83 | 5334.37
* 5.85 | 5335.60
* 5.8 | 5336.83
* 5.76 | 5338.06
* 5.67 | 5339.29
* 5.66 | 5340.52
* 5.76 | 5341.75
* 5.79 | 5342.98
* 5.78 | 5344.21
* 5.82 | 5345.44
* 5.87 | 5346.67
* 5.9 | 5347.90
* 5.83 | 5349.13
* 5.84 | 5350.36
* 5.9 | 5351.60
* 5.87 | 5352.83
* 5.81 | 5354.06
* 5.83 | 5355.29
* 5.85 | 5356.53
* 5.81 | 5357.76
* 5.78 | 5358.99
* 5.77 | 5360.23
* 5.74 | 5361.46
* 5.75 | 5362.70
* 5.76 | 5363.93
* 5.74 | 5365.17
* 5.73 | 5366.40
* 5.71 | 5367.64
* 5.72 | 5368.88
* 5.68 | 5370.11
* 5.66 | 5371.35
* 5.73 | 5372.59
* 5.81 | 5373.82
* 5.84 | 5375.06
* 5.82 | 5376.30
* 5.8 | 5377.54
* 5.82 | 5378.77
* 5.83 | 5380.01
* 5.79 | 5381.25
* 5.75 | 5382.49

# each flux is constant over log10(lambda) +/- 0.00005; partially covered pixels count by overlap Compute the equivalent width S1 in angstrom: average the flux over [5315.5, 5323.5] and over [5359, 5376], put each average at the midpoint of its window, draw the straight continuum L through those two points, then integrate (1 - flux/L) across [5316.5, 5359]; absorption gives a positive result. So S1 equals 0.2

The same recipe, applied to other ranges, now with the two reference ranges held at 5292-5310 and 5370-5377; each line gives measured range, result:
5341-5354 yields -0.05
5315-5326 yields 0.00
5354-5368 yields 0.03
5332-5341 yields 0.10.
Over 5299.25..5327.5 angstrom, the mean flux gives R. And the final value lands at 5.87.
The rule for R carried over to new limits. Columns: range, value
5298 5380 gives 5.81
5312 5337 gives 5.82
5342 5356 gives 5.84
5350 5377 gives 5.78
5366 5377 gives 5.74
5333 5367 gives 5.8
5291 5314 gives 5.91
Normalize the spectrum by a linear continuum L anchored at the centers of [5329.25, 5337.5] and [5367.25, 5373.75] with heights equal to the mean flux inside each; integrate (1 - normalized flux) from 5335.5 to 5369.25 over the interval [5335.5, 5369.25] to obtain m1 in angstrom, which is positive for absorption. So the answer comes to -0.2 angstrom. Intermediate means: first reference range 5.8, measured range 5.79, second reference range 5.71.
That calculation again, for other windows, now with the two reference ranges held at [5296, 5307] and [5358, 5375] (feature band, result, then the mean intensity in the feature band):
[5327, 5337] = 0.1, 5.76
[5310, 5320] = -0.1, 5.9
